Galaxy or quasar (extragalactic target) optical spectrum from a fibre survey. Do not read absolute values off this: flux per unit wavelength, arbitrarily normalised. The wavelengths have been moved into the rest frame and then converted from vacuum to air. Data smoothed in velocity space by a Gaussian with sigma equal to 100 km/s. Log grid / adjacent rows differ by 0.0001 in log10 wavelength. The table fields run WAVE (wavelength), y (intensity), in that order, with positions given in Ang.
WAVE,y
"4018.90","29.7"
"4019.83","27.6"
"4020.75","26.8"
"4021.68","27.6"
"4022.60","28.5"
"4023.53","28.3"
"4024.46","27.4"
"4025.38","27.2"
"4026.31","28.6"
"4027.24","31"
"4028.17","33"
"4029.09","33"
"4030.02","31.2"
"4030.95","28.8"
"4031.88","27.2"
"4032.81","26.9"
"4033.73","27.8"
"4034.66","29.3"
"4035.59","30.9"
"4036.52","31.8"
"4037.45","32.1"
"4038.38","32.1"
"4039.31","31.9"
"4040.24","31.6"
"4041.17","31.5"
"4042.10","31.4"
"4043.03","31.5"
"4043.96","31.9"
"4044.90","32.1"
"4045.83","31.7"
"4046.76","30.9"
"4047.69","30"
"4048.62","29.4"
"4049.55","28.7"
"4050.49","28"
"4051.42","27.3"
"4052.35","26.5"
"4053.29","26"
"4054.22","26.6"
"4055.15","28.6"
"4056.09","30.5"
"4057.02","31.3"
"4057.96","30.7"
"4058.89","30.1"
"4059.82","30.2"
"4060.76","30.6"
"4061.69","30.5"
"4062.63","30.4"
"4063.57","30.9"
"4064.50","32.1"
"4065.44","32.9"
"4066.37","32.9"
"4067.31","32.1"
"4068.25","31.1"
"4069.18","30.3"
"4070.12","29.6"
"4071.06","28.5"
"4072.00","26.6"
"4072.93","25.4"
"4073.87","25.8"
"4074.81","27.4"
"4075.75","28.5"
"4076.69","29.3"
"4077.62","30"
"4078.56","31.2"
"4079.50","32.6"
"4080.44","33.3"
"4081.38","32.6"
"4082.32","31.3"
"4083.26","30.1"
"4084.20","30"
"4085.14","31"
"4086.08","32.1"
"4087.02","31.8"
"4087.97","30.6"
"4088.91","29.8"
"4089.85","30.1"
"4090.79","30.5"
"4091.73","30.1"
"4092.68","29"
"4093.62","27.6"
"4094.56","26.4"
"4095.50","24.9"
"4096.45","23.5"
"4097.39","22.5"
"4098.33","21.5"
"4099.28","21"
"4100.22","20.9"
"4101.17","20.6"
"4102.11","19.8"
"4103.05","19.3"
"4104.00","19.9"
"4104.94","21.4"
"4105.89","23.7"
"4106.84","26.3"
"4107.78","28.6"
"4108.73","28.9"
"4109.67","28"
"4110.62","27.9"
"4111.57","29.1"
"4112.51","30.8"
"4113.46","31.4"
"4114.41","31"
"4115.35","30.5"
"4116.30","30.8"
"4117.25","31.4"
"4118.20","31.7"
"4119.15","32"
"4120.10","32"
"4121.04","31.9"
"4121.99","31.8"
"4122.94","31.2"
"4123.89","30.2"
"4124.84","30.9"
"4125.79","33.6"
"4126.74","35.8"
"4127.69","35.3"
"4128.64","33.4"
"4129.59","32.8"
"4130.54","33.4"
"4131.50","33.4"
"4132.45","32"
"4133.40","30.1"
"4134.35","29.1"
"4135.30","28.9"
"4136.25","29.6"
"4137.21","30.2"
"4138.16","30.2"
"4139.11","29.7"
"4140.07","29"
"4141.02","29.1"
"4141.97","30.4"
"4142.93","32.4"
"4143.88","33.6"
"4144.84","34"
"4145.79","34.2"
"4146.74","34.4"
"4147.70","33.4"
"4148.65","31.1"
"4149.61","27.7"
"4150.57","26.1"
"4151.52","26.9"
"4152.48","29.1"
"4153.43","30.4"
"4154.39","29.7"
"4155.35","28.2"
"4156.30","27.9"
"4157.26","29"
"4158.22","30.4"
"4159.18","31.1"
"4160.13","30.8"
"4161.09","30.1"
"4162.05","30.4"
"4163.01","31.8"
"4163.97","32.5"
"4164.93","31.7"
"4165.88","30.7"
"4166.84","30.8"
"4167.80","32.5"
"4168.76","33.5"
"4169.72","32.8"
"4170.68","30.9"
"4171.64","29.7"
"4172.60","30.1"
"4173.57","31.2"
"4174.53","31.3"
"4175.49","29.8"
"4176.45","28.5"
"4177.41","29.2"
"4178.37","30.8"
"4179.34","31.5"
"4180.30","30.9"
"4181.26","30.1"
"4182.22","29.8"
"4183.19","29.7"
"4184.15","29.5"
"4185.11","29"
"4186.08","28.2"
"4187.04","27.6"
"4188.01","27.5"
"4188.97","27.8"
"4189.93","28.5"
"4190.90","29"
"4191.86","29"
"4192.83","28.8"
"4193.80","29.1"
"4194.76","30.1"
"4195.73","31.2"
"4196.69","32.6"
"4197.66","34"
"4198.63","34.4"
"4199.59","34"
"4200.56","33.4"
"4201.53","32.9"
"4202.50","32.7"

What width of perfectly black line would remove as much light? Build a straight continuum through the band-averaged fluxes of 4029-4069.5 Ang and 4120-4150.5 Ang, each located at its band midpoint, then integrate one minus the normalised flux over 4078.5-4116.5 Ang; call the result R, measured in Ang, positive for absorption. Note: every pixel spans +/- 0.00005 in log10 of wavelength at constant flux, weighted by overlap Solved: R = 4.3 Ang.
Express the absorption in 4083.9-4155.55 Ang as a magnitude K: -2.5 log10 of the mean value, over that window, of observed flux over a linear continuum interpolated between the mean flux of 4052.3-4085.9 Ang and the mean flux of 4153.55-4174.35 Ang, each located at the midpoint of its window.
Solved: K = 0.04 mag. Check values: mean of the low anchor 30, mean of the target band 29.2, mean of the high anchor 30.7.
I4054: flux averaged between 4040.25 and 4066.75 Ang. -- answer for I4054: 30.2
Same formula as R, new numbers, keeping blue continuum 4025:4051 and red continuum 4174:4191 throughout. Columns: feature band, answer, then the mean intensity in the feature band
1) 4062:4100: 1.24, 29.1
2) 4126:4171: -2.21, 31.1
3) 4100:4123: 1.72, 27.7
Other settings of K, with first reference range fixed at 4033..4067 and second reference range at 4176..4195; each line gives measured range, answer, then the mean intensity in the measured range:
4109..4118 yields -0.01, 30.1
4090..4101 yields 0.19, 25.3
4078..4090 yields -0.04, 31.3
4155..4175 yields -0.05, 30.8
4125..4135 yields -0.11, 32.8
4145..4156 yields -0.03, 30.2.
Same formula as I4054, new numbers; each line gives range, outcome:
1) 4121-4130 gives 32.7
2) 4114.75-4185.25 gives 31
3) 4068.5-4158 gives 29.3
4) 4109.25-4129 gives 31.5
